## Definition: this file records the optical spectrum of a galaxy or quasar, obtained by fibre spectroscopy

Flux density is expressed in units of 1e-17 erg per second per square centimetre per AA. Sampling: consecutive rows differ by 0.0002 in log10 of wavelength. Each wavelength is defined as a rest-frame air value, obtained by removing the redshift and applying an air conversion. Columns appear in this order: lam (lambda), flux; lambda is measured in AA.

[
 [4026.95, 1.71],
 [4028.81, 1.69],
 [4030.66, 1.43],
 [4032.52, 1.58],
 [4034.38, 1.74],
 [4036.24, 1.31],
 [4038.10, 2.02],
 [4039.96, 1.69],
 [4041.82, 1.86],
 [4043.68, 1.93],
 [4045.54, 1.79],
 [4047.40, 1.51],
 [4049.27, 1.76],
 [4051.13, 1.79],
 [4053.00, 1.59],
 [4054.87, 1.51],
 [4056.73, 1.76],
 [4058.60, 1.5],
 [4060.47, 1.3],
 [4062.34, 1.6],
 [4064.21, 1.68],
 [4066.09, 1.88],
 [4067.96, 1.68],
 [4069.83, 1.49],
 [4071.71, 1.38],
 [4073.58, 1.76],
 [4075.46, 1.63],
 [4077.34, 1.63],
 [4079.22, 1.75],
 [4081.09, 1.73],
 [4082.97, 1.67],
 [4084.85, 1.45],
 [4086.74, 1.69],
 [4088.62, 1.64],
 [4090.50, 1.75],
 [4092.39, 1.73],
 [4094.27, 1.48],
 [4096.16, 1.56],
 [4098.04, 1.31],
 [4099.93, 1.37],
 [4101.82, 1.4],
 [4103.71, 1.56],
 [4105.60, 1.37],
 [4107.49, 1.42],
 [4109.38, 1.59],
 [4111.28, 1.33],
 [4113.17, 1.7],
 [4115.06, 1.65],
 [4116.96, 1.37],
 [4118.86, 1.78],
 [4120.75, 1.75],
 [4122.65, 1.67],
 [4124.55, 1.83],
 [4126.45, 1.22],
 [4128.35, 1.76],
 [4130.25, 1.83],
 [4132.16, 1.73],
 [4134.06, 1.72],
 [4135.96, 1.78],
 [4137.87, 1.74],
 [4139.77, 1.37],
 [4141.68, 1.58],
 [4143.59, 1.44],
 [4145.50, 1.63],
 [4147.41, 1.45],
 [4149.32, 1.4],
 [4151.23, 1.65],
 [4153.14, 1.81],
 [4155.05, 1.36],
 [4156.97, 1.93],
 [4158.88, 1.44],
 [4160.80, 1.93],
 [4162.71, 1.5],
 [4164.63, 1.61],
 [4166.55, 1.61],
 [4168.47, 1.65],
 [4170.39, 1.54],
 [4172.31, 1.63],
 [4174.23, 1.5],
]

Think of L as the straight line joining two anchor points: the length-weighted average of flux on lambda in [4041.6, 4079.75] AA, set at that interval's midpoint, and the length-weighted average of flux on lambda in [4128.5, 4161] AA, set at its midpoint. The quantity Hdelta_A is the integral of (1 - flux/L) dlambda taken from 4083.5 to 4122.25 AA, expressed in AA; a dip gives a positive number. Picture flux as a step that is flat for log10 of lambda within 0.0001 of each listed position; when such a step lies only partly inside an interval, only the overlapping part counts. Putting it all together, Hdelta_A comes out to 2.2 AA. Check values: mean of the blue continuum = 1.65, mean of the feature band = 1.55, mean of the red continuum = 1.63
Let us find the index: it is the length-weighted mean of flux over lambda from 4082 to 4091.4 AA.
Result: 1.64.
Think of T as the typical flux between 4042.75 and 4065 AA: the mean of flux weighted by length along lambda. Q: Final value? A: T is 1.64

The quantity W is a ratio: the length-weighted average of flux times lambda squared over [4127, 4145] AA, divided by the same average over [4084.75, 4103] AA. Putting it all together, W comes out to 1.09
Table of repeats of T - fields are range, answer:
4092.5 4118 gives 1.48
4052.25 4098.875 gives 1.61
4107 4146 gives 1.62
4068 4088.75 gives 1.62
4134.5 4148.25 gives 1.58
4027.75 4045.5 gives 1.7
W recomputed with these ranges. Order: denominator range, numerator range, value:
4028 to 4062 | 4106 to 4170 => 1.02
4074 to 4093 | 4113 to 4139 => 1.03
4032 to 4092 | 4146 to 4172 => 1.02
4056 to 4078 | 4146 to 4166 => 1.05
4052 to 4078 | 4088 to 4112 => 0.95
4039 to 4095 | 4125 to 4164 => 1.01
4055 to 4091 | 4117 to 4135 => 1.06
